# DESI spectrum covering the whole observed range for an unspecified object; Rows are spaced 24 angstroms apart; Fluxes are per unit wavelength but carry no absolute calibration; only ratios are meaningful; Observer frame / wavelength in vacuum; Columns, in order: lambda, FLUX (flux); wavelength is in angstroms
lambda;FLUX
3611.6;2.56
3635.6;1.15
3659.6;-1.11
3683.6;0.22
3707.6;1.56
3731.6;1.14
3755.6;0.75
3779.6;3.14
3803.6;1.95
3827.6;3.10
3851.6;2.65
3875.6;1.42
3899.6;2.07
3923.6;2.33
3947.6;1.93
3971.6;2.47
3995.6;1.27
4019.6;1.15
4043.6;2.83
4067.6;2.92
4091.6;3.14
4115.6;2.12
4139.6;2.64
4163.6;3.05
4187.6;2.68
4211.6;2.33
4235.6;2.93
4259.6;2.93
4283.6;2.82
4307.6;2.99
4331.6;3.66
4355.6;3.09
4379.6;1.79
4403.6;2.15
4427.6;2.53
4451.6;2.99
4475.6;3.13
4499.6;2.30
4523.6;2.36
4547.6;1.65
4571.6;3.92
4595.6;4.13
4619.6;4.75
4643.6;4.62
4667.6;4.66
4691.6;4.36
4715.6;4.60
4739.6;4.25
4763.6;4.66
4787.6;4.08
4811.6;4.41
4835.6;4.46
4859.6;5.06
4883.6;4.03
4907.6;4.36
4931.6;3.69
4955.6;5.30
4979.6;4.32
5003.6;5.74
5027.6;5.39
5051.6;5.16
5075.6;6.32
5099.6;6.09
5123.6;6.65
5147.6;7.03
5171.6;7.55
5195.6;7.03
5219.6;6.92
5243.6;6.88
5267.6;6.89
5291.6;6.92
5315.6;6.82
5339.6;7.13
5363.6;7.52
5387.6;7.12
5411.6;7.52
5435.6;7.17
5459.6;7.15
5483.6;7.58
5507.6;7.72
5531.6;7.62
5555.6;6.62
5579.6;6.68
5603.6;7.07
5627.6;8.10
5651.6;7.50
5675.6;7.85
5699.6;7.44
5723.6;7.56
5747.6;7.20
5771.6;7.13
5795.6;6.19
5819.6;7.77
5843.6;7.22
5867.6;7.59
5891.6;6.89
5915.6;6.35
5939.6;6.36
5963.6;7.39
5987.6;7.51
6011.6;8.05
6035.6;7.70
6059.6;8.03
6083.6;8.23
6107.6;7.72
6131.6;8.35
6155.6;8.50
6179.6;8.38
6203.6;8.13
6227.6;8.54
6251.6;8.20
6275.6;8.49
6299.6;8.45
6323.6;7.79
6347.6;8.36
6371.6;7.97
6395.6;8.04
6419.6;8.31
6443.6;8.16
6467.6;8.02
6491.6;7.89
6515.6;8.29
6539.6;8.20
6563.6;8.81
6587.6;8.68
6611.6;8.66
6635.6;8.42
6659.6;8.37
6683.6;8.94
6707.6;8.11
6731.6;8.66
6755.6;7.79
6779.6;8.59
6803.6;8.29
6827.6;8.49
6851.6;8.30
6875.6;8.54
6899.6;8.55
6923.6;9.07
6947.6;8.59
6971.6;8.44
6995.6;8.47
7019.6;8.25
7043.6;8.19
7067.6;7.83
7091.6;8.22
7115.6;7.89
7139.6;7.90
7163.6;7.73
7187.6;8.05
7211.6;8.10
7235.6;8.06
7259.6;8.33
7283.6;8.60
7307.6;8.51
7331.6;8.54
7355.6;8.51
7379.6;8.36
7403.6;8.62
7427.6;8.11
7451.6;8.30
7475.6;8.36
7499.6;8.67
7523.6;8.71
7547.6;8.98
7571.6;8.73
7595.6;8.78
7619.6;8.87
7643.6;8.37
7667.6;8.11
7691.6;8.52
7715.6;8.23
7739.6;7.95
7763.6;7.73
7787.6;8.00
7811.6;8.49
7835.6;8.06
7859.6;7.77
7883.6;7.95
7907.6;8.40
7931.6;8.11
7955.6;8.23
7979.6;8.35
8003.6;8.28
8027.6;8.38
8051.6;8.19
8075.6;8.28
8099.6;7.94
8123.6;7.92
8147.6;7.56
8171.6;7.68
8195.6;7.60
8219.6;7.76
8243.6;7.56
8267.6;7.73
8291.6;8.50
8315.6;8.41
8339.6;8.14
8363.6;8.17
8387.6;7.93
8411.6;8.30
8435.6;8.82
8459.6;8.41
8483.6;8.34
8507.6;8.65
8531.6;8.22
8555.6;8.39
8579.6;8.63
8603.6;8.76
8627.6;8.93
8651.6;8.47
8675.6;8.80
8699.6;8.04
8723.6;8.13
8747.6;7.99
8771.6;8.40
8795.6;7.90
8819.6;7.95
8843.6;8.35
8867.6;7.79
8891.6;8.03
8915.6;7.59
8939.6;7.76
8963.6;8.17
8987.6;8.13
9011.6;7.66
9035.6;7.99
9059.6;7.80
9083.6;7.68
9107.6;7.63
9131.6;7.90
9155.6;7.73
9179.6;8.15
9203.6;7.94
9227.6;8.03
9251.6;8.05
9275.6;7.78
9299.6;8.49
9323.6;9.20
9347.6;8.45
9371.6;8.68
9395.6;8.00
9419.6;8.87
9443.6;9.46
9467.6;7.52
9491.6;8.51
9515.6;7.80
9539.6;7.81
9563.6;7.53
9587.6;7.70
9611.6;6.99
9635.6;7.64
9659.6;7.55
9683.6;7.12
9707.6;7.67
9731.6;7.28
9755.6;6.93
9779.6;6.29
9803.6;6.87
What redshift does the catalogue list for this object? 0.145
